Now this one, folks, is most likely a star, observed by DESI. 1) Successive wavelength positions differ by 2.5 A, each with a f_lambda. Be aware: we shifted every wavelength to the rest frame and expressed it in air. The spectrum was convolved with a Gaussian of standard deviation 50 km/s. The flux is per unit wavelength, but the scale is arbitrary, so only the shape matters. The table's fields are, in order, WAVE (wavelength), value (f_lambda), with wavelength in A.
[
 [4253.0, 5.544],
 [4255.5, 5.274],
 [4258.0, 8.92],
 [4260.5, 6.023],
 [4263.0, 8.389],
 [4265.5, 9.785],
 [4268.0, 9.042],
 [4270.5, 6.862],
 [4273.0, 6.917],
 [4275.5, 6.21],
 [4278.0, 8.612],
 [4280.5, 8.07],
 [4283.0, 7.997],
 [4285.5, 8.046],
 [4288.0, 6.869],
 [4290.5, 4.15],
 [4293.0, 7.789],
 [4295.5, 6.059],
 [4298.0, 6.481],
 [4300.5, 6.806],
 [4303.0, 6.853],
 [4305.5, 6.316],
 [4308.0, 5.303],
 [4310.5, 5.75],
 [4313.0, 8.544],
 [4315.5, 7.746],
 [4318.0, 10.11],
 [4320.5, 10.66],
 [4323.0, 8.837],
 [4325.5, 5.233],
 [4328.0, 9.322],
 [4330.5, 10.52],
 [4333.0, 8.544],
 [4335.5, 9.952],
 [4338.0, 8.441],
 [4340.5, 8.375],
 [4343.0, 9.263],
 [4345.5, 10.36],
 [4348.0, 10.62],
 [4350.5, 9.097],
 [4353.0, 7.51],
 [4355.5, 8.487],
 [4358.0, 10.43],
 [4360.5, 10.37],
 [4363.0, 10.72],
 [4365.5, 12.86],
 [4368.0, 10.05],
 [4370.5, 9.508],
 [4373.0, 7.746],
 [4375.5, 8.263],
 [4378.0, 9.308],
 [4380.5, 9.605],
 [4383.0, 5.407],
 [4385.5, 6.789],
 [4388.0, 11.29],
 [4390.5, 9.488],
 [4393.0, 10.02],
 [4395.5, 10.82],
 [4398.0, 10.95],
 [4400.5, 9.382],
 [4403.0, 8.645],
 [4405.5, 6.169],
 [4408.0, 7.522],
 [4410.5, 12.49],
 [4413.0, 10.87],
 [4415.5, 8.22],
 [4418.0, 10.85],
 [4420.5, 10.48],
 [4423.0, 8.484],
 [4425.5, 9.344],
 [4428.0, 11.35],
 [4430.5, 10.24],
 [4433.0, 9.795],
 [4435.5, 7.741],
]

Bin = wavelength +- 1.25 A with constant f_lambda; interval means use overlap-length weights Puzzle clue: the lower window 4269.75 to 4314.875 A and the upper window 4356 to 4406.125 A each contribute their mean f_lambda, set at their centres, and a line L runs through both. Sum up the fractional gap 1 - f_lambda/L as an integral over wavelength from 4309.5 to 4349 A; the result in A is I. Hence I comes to -4.74 A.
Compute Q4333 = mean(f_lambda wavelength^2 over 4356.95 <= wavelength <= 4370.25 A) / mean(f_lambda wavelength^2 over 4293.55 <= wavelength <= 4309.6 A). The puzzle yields 1.75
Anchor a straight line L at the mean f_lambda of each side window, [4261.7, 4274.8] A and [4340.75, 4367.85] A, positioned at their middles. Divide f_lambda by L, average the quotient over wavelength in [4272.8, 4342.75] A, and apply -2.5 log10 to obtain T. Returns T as 0.16 mag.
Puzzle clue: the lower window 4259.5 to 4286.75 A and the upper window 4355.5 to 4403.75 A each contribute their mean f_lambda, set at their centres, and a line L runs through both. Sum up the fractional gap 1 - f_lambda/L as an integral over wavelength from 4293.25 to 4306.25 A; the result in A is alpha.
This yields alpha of 2.6 A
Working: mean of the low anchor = 7.83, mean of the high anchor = 9.54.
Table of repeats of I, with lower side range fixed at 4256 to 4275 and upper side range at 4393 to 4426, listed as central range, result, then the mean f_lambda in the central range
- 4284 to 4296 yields 2.2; 6.64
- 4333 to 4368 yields -3.3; 9.7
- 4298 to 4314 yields 3.4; 6.56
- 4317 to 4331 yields -0.8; 9.02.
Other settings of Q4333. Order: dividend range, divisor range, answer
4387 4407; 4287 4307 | 1.56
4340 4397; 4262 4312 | 1.38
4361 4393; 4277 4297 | 1.35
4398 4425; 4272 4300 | 1.42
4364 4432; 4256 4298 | 1.35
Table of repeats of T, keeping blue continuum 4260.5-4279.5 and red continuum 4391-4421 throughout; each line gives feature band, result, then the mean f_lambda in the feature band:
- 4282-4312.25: 0.24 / 6.56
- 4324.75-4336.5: -0.02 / 8.84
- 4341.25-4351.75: -0.10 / 9.77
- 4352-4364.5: -0.07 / 9.61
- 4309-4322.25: -0.01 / 8.51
